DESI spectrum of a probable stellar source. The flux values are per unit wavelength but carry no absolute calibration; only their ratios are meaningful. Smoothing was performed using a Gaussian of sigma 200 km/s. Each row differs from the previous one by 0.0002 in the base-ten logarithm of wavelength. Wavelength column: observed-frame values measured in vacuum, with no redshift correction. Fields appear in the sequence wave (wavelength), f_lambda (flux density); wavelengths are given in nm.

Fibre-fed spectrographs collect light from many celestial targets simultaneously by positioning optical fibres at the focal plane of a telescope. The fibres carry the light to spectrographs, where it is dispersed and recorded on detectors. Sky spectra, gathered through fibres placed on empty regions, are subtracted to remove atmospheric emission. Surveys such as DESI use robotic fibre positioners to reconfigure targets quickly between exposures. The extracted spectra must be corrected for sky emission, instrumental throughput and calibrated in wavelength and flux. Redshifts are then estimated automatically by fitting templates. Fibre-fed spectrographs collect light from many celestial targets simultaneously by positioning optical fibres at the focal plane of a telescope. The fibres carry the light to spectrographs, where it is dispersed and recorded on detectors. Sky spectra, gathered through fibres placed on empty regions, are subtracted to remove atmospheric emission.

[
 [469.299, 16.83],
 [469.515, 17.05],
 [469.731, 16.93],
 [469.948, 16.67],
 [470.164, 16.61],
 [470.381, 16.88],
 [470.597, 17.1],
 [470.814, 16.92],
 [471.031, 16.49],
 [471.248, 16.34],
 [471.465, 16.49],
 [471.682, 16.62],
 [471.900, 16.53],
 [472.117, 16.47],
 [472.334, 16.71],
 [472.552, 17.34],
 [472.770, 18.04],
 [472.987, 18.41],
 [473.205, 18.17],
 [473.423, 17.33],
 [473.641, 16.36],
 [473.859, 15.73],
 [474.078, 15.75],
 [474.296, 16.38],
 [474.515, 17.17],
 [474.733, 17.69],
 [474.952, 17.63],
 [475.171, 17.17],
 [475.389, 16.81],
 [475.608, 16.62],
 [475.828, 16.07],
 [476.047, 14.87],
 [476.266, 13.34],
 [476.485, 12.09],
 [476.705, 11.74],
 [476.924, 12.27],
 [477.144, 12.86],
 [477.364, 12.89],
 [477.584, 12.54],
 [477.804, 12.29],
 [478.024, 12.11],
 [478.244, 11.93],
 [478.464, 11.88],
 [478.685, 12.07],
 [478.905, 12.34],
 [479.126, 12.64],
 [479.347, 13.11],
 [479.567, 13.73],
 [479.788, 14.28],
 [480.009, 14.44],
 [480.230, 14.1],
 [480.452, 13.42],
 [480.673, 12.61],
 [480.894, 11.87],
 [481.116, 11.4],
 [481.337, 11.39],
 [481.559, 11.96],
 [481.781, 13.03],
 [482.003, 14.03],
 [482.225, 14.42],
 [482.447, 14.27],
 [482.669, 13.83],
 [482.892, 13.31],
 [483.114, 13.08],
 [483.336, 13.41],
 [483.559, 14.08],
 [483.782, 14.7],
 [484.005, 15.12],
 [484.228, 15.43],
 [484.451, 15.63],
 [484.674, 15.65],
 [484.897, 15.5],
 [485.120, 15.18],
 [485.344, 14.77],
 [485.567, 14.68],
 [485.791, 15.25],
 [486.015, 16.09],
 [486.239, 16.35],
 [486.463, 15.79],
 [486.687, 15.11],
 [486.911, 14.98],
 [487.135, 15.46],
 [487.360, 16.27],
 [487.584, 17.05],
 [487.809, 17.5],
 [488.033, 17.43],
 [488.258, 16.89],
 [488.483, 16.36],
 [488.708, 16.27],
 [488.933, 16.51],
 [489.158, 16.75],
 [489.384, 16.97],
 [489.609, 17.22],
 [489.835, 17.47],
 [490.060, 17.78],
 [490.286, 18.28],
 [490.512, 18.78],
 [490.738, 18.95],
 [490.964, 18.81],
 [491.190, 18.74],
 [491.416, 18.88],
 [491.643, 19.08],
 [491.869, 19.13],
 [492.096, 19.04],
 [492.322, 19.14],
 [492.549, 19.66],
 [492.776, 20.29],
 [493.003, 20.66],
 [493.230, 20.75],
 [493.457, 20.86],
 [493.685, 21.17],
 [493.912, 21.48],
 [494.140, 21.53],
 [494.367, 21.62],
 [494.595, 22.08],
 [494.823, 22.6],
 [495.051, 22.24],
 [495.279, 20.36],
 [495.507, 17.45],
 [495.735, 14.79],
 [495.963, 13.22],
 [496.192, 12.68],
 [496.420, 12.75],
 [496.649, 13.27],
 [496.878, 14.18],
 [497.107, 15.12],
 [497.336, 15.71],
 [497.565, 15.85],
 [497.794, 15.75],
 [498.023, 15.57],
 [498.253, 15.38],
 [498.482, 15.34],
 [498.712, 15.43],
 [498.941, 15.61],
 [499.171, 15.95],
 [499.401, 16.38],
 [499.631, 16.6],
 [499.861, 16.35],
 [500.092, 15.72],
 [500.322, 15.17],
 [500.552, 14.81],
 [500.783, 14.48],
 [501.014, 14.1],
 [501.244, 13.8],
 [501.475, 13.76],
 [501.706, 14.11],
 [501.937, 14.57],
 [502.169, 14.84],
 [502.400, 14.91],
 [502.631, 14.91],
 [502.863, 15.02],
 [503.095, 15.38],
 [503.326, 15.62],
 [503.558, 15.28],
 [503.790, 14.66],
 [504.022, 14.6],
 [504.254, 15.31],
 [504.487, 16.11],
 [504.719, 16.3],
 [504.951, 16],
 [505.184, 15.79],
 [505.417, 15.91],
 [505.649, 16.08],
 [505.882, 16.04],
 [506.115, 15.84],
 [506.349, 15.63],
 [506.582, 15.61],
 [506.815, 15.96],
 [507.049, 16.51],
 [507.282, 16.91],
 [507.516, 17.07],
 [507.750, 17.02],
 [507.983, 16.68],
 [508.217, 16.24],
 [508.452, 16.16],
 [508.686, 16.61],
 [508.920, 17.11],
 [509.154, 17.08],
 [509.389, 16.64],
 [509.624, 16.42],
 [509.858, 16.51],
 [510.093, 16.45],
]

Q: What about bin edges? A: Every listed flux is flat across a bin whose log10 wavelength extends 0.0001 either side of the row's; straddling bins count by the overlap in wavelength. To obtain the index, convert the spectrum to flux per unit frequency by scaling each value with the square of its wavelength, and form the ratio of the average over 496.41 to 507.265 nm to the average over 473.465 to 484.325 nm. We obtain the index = 1.21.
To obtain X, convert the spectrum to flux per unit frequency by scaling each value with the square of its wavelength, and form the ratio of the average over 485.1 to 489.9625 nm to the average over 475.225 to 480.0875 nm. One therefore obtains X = 1.27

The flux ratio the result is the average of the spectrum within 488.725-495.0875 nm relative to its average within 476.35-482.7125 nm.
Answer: 1.5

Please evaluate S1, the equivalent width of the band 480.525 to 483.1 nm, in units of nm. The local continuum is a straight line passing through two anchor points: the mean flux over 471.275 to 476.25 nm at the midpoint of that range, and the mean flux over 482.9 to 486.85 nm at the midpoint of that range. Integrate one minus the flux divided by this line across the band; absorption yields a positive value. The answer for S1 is 0.42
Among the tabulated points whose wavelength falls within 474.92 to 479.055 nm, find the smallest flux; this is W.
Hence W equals 11.74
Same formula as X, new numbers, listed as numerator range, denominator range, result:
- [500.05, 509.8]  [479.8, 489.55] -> 1.14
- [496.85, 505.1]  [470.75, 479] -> 1.11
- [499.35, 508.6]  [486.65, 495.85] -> 0.88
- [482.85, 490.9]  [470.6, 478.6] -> 1.10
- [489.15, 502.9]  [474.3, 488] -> 1.27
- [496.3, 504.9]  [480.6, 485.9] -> 1.16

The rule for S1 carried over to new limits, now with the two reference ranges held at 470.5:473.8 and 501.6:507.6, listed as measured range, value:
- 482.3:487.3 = 0.47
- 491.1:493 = -0.38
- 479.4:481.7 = 0.51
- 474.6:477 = 0.24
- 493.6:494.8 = -0.42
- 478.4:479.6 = 0.30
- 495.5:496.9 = 0.19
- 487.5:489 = -0.05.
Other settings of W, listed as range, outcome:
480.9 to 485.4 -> 11.39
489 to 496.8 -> 12.68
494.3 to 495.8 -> 14.79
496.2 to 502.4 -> 12.75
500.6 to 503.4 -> 13.76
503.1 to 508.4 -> 14.6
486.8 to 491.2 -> 14.98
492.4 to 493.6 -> 19.66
